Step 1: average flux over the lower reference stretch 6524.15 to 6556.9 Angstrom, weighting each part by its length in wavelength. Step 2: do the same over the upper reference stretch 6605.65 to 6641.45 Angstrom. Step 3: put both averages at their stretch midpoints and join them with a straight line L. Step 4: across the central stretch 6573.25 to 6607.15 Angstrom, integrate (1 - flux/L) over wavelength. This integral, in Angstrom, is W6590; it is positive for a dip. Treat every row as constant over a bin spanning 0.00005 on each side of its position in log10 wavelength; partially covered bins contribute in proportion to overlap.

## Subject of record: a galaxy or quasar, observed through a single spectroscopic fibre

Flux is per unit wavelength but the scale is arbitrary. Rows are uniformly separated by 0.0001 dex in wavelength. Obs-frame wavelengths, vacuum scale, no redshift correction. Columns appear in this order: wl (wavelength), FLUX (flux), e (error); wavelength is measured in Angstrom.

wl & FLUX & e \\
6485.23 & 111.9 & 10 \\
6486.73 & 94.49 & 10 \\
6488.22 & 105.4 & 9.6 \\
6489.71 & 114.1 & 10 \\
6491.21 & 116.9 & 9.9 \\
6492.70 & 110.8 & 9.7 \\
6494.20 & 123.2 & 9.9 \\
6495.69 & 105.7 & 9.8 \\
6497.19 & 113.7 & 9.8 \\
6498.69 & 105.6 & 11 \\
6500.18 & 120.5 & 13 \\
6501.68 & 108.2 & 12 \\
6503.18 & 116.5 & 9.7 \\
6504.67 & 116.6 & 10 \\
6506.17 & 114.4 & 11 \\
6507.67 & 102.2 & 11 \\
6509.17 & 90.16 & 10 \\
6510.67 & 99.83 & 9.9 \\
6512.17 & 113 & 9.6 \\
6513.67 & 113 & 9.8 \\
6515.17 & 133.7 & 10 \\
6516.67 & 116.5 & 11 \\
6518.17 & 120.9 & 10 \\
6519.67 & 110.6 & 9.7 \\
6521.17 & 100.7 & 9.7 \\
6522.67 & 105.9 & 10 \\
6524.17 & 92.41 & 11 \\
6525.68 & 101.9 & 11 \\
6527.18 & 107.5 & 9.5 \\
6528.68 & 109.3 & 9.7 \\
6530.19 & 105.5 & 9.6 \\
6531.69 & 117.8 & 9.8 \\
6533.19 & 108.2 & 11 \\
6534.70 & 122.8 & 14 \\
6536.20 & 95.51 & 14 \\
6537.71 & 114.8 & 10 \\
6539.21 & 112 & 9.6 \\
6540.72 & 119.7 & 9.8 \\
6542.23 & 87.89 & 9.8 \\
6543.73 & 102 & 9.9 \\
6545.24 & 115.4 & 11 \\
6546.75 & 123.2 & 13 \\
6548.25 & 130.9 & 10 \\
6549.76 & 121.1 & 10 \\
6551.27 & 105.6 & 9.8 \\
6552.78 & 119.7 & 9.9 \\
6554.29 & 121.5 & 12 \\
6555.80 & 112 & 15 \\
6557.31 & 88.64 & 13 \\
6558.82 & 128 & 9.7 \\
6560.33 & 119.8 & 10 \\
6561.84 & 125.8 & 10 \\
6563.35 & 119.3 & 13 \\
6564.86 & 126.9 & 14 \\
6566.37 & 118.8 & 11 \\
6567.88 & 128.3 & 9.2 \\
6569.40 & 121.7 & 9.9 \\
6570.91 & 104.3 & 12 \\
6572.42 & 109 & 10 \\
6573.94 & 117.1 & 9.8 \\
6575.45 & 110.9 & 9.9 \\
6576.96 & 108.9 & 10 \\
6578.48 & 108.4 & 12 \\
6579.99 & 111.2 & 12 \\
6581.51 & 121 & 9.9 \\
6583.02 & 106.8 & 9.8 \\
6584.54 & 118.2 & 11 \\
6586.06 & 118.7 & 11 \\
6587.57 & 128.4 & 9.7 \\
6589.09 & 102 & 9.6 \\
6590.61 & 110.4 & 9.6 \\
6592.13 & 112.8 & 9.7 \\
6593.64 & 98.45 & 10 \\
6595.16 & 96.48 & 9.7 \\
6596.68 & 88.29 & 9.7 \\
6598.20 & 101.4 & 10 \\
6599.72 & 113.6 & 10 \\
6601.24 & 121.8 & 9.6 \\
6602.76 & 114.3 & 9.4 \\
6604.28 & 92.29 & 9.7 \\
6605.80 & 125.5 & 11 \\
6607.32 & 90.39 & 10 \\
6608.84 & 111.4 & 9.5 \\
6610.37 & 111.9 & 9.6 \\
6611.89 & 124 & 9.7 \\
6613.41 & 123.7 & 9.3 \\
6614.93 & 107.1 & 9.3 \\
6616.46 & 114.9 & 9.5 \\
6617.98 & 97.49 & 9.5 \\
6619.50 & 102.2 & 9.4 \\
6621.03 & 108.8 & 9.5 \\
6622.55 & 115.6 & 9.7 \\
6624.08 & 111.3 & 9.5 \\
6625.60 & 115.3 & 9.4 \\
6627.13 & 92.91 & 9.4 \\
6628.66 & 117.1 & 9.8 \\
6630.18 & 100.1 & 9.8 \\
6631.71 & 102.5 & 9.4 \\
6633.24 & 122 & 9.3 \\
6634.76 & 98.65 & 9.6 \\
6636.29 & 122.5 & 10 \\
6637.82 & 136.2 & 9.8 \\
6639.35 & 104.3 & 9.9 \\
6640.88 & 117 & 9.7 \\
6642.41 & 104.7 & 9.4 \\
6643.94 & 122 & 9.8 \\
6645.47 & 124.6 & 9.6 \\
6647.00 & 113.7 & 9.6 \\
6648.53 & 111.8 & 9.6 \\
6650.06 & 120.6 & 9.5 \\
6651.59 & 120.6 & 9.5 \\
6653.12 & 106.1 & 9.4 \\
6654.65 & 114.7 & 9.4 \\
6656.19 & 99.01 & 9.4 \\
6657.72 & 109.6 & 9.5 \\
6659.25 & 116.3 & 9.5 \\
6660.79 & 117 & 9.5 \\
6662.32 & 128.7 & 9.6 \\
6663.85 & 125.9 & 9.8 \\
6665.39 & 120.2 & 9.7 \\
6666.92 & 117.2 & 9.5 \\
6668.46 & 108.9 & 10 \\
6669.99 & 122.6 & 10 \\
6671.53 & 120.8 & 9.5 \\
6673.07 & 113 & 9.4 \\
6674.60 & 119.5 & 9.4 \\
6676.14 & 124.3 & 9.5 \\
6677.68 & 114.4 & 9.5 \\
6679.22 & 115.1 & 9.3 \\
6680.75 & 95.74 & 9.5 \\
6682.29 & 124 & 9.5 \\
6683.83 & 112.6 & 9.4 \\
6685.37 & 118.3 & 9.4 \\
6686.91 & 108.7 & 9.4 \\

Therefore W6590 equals 0.4 Angstrom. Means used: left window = 111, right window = 111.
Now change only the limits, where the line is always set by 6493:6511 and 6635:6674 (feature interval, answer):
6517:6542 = 0.5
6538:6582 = -1.0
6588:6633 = 2.6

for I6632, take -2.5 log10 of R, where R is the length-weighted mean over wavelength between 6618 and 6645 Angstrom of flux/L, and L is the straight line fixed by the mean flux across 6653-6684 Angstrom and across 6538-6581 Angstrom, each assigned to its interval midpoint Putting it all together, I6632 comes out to 0.04 mag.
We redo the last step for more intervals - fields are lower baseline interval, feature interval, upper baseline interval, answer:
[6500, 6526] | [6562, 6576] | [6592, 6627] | -0.09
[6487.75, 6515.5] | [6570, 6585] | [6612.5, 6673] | 0.01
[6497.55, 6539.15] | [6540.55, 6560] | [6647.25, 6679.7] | -0.02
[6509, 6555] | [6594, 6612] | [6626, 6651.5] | 0.06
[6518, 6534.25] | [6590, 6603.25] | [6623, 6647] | 0.05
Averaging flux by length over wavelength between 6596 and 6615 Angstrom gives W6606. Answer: 110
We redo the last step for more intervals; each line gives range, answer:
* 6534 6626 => 112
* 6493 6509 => 112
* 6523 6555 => 111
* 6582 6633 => 109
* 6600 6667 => 113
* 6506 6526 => 108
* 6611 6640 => 111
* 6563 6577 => 117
